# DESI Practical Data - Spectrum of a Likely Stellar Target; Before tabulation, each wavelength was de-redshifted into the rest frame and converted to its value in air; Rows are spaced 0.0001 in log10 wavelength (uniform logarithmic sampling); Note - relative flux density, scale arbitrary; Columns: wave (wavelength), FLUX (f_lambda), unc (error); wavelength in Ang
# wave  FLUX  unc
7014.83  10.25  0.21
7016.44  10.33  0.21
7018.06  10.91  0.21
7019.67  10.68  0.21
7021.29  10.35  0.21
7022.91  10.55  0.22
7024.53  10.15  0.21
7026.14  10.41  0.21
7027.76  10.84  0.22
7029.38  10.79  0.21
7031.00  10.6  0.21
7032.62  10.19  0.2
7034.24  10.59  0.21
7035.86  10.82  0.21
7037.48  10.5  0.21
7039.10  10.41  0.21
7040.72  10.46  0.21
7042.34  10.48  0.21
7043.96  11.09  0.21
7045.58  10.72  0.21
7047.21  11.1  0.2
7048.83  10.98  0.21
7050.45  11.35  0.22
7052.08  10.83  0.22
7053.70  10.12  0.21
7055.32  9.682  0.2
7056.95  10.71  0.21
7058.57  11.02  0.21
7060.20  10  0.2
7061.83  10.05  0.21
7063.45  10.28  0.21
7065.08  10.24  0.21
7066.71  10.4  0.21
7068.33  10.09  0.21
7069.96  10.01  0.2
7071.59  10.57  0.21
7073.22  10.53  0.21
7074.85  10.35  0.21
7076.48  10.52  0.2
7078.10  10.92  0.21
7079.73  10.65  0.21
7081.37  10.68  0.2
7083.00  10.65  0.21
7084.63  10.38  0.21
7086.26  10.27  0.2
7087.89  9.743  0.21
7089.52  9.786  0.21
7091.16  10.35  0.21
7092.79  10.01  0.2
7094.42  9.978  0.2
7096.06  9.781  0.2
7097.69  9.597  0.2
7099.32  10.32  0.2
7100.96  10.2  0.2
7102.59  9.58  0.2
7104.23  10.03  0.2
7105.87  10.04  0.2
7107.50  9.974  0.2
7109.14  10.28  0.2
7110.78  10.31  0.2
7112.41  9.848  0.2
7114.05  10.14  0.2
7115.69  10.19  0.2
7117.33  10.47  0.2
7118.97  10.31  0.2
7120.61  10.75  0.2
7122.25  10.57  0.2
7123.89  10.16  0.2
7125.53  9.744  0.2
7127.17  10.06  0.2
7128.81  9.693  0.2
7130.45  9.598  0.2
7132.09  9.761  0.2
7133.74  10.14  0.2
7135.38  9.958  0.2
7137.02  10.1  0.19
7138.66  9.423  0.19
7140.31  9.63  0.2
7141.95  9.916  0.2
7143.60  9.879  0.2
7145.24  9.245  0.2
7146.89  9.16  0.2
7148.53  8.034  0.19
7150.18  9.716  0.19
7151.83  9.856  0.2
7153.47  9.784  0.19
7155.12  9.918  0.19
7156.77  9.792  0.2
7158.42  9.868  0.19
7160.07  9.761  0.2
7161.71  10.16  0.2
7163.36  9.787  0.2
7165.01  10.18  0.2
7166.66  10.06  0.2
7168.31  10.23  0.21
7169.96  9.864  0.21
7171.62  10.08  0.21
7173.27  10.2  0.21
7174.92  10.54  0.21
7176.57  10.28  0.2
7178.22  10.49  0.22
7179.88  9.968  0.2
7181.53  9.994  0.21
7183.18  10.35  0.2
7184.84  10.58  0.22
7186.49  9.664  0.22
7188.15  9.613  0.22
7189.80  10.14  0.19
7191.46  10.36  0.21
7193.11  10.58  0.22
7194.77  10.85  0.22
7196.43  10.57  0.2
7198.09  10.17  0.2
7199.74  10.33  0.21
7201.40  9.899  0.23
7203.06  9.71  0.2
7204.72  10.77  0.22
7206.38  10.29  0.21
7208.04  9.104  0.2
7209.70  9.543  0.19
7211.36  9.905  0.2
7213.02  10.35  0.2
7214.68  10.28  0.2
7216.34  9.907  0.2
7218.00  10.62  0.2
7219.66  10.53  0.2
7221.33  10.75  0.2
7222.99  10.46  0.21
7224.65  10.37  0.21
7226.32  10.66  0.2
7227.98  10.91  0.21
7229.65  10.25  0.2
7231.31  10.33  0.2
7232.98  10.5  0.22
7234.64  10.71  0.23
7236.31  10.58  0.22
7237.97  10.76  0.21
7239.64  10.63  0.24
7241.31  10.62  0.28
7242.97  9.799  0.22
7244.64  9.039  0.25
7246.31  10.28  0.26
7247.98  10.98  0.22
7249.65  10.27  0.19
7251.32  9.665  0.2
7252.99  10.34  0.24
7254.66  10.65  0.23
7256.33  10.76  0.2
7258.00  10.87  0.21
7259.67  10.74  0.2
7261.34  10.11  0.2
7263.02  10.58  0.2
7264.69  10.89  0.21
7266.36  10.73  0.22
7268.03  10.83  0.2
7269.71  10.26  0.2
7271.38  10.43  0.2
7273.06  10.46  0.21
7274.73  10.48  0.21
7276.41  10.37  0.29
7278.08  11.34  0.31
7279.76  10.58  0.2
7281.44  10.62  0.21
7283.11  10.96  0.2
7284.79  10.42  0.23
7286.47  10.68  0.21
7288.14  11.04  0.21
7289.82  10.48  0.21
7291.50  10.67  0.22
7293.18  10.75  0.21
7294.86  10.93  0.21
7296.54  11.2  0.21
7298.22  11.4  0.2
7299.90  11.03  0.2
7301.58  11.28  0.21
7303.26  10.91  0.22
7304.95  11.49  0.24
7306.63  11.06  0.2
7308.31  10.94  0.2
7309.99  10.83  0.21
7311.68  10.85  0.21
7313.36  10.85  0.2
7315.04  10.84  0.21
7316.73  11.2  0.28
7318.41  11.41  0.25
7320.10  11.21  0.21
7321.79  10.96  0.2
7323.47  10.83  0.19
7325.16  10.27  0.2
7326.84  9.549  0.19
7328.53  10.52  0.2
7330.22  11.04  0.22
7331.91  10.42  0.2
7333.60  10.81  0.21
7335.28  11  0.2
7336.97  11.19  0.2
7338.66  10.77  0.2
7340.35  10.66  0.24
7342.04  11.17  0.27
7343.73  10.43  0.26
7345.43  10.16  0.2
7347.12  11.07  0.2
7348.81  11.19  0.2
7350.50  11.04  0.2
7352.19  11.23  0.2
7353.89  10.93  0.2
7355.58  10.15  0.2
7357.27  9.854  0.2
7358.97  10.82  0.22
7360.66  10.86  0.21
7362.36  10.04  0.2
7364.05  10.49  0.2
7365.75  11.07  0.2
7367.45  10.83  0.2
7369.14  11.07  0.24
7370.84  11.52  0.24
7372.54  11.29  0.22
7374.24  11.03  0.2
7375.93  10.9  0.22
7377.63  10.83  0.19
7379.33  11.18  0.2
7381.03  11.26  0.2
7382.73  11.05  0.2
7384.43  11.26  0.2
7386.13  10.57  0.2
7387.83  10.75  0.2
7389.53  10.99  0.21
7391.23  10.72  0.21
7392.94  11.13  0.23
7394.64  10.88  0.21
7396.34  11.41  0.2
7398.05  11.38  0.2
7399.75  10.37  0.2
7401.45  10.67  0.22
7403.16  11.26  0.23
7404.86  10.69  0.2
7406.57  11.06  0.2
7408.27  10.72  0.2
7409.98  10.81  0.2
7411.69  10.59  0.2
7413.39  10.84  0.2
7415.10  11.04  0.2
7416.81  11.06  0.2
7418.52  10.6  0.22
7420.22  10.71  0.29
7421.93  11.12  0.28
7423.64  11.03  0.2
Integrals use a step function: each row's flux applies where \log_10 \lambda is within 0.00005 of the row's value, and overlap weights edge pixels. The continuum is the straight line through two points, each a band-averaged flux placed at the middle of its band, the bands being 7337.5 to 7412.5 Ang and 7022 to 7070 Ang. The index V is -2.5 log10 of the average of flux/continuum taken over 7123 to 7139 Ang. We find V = 0.08 mag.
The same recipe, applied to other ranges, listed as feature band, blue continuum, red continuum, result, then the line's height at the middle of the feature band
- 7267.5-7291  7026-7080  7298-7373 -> 0.02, 10.8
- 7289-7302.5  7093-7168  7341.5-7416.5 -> -0.04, 10.6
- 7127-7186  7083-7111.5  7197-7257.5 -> 0.03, 10.2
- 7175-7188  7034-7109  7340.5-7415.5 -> 0.04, 10.5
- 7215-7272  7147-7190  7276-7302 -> 0.01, 10.5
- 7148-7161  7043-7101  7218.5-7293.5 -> 0.09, 10.5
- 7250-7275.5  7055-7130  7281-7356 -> 0.02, 10.7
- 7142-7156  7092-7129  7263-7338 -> 0.08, 10.2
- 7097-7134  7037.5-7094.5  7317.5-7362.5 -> 0.04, 10.5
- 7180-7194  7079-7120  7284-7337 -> 0.03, 10.4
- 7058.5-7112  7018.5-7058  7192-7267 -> 0.03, 10.5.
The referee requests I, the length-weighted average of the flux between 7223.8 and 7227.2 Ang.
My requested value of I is 10.5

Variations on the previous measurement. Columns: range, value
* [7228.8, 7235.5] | 10.4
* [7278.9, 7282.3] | 10.6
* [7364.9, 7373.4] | 11.1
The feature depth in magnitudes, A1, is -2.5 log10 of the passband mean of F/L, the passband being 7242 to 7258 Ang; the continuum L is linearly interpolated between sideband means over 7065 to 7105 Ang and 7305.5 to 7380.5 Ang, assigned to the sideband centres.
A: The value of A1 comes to 0.04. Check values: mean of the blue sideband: 10.2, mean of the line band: 10.2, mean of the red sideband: 10.8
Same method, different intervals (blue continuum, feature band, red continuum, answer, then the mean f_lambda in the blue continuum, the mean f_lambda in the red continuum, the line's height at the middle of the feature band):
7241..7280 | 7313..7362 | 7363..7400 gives 0.00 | 10.5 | 11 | 10.8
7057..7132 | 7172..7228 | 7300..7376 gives 0.02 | 10.2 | 10.8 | 10.5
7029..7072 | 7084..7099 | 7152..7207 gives 0.04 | 10.5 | 10.1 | 10.4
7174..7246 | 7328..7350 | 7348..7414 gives -0.01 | 10.3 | 10.9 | 10.7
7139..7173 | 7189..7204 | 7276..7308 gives -0.02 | 9.75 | 10.9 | 10.1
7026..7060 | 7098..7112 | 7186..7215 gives 0.04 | 10.6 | 10.1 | 10.4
